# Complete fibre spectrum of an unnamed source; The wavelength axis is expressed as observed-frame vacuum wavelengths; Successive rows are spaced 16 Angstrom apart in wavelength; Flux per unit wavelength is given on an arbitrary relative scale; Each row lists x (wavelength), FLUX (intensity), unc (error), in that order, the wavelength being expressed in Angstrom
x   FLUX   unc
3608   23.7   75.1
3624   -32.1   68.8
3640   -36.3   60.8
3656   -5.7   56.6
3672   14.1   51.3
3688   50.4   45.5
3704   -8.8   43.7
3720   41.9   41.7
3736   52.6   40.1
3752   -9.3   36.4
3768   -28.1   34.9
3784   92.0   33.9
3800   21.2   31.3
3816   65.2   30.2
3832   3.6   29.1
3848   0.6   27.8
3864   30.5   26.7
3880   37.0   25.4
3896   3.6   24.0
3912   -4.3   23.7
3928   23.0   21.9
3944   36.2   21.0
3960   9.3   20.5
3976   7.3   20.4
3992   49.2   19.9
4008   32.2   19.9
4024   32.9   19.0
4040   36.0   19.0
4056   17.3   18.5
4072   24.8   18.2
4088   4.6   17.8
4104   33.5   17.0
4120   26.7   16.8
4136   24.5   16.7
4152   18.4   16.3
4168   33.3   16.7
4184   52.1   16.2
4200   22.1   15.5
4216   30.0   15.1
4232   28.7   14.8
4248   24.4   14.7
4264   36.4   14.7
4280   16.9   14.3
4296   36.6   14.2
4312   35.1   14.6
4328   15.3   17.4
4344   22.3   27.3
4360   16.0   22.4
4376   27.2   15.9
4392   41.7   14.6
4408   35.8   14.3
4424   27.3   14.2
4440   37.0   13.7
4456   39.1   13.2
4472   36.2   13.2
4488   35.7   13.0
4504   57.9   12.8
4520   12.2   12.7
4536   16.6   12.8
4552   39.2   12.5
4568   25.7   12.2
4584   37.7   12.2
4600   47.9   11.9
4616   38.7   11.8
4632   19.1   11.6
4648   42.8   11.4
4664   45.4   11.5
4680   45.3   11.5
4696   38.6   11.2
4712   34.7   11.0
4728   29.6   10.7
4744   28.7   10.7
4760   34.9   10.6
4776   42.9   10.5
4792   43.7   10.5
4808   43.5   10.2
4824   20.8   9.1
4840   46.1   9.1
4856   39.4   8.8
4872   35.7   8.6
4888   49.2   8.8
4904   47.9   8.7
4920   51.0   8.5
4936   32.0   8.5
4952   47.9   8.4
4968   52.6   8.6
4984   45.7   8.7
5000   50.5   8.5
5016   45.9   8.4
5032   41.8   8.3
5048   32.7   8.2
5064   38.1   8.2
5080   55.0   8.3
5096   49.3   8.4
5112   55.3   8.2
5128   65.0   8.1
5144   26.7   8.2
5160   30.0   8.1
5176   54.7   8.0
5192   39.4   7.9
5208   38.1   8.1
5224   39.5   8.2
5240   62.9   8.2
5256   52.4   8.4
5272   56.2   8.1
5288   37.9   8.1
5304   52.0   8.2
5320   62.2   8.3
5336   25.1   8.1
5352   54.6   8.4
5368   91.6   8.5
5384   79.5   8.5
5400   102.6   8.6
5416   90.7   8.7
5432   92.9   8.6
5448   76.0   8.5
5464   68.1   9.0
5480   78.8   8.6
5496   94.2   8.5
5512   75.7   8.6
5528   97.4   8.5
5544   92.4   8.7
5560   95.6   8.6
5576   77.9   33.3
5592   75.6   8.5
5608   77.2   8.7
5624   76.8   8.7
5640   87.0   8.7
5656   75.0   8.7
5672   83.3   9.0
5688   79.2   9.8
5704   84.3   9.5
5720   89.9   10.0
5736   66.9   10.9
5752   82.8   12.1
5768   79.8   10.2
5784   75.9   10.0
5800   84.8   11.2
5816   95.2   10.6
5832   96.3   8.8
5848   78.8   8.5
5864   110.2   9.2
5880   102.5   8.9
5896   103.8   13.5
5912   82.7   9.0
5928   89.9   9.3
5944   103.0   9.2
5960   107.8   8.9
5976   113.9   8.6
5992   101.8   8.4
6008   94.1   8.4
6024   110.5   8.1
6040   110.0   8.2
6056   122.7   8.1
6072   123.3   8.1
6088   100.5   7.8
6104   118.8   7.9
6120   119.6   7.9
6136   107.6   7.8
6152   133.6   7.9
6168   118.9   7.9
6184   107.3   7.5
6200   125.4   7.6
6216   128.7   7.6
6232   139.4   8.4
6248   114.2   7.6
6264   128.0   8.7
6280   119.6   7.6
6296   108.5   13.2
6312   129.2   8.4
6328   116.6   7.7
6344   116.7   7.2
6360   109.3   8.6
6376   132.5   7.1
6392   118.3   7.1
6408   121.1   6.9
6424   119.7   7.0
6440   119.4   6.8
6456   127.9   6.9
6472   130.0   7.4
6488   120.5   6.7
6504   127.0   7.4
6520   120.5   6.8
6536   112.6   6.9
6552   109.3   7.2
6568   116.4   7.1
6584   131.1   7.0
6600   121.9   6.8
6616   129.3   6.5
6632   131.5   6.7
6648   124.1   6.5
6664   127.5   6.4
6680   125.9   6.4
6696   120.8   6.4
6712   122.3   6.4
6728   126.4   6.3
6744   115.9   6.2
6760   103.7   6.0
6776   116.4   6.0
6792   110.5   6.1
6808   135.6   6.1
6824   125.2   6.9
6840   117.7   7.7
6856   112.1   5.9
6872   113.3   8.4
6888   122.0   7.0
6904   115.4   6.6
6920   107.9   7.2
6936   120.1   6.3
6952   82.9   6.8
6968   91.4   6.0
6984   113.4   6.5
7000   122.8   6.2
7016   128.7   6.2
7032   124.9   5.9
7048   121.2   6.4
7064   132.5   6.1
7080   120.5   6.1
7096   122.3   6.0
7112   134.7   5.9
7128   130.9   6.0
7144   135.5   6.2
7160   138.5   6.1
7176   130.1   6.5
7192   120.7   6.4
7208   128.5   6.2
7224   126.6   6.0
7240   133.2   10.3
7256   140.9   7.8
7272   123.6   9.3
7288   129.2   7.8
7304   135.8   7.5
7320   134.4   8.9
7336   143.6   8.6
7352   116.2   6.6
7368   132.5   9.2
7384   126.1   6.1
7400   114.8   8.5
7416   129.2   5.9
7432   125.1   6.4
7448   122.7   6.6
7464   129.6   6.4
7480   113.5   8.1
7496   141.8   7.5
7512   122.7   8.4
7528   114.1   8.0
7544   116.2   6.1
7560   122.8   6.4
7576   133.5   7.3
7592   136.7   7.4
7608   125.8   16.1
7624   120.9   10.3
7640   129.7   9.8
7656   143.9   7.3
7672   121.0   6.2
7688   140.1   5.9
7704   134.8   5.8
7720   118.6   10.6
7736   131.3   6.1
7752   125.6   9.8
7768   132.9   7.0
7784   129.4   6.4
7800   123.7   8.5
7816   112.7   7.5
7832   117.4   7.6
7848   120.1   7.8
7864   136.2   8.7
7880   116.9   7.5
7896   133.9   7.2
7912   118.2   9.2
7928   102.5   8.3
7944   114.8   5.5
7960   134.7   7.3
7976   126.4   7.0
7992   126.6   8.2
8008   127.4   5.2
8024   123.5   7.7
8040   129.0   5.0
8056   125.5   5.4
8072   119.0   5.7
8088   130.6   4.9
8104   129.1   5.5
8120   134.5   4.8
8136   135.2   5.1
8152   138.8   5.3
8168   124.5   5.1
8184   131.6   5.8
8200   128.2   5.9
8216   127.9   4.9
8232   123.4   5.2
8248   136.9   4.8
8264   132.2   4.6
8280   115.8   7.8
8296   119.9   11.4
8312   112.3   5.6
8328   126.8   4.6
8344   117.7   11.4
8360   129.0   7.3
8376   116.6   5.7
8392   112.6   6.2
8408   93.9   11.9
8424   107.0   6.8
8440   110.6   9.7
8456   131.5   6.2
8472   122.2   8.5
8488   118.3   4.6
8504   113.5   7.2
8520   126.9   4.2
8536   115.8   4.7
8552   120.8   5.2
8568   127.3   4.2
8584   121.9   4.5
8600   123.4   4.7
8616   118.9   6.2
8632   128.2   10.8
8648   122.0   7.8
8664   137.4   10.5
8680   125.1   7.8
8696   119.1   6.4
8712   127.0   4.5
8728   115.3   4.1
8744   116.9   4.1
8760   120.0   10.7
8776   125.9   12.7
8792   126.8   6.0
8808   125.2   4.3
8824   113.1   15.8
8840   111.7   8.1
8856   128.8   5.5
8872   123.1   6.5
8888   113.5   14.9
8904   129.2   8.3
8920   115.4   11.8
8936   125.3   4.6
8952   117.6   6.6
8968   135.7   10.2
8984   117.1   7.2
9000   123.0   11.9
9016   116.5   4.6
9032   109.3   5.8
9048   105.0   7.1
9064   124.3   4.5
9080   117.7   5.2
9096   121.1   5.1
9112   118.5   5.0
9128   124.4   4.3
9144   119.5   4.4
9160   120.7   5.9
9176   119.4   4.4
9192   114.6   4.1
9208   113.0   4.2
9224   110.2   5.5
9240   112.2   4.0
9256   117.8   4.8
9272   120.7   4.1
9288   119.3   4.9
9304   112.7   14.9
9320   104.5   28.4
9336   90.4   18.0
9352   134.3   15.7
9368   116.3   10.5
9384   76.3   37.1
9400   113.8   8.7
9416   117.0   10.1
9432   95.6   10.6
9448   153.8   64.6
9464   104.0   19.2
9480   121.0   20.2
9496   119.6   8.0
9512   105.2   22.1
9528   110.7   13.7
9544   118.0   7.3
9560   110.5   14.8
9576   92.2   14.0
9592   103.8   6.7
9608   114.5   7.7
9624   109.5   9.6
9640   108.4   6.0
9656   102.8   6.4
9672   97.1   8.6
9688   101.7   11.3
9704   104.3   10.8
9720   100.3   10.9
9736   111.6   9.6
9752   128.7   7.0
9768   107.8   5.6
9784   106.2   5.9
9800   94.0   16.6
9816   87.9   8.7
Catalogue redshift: 0.345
